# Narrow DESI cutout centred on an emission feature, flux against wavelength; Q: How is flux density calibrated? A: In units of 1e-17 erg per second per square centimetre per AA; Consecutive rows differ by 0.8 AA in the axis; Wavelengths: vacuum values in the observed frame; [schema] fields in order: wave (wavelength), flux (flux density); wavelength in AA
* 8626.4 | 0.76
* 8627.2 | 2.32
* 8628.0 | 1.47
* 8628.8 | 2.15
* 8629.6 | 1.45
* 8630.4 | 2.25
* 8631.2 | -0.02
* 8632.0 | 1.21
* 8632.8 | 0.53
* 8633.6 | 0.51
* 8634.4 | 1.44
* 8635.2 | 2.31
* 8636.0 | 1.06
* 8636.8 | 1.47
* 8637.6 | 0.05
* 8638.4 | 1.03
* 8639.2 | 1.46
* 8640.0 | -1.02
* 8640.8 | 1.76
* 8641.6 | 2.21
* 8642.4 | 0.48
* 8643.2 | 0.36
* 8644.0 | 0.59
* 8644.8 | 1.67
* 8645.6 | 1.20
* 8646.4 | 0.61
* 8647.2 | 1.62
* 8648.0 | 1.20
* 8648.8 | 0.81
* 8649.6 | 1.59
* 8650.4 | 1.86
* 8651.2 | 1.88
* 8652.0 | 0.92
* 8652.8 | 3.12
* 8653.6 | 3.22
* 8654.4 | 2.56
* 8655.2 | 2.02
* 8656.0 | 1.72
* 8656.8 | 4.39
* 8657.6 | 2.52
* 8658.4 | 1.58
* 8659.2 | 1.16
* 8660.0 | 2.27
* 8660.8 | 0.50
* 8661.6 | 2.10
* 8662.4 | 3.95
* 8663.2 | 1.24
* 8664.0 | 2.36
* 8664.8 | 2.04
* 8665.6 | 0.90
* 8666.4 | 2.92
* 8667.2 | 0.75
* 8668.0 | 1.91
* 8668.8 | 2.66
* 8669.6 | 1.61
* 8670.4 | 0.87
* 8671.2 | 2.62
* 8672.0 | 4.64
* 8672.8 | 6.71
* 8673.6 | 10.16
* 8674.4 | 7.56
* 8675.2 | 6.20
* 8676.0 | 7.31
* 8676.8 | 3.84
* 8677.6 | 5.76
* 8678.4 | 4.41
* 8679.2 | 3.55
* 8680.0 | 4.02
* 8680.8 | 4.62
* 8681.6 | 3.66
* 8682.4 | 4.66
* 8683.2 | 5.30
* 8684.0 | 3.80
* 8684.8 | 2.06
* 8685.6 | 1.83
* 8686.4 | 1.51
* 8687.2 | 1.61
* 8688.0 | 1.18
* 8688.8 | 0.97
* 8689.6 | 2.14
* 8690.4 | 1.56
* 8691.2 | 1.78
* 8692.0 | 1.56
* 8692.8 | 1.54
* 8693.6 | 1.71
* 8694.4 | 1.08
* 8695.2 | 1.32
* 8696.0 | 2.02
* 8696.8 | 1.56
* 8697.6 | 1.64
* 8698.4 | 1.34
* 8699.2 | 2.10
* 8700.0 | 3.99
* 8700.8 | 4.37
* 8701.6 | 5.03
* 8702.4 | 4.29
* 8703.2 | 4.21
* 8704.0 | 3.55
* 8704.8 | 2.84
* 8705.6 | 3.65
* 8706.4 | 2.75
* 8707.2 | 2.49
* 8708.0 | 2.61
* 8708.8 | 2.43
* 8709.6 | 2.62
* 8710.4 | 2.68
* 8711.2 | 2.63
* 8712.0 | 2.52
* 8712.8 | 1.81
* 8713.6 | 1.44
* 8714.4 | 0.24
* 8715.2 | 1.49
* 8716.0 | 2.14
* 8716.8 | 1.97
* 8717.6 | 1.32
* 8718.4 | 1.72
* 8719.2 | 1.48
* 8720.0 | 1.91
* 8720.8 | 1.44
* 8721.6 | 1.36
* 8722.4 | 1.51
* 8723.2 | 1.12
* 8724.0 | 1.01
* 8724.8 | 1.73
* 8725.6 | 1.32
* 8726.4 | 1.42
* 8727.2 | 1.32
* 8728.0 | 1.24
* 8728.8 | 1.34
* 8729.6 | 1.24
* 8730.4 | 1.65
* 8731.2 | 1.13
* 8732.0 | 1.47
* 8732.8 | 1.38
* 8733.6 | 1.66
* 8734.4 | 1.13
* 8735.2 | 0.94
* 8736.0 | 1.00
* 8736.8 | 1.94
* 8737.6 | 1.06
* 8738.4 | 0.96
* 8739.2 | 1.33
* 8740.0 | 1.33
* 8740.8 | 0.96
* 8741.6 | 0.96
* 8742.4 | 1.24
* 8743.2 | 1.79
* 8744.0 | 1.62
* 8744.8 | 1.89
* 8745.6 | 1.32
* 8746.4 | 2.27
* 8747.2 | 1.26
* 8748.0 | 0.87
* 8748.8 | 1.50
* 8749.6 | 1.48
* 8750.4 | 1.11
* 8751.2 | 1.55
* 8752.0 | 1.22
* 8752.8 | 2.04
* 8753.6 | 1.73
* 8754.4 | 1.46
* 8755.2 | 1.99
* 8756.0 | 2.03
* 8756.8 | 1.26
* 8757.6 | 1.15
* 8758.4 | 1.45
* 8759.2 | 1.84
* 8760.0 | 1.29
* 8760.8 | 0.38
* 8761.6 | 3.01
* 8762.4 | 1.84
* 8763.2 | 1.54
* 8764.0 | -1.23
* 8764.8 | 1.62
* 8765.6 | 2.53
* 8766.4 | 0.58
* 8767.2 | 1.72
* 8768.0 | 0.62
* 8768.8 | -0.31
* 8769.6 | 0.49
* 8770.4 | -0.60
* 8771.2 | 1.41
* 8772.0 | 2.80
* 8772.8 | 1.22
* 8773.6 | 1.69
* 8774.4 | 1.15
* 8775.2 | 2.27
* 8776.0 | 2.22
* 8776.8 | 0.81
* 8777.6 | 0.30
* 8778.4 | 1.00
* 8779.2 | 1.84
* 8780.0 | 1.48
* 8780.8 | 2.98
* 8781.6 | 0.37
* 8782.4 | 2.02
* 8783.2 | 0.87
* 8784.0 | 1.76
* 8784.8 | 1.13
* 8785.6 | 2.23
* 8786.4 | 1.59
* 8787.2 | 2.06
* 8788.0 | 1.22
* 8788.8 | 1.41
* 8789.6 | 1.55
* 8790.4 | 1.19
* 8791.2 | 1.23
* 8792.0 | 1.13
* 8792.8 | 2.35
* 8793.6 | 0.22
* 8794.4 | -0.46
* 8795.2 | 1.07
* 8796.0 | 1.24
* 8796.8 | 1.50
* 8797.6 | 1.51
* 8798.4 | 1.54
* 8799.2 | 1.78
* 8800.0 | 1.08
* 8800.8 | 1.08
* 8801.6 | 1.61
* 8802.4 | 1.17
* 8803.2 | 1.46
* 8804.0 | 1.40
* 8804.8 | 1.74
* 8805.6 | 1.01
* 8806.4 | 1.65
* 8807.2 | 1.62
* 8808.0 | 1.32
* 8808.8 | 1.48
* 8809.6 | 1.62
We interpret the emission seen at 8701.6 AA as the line [N II]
